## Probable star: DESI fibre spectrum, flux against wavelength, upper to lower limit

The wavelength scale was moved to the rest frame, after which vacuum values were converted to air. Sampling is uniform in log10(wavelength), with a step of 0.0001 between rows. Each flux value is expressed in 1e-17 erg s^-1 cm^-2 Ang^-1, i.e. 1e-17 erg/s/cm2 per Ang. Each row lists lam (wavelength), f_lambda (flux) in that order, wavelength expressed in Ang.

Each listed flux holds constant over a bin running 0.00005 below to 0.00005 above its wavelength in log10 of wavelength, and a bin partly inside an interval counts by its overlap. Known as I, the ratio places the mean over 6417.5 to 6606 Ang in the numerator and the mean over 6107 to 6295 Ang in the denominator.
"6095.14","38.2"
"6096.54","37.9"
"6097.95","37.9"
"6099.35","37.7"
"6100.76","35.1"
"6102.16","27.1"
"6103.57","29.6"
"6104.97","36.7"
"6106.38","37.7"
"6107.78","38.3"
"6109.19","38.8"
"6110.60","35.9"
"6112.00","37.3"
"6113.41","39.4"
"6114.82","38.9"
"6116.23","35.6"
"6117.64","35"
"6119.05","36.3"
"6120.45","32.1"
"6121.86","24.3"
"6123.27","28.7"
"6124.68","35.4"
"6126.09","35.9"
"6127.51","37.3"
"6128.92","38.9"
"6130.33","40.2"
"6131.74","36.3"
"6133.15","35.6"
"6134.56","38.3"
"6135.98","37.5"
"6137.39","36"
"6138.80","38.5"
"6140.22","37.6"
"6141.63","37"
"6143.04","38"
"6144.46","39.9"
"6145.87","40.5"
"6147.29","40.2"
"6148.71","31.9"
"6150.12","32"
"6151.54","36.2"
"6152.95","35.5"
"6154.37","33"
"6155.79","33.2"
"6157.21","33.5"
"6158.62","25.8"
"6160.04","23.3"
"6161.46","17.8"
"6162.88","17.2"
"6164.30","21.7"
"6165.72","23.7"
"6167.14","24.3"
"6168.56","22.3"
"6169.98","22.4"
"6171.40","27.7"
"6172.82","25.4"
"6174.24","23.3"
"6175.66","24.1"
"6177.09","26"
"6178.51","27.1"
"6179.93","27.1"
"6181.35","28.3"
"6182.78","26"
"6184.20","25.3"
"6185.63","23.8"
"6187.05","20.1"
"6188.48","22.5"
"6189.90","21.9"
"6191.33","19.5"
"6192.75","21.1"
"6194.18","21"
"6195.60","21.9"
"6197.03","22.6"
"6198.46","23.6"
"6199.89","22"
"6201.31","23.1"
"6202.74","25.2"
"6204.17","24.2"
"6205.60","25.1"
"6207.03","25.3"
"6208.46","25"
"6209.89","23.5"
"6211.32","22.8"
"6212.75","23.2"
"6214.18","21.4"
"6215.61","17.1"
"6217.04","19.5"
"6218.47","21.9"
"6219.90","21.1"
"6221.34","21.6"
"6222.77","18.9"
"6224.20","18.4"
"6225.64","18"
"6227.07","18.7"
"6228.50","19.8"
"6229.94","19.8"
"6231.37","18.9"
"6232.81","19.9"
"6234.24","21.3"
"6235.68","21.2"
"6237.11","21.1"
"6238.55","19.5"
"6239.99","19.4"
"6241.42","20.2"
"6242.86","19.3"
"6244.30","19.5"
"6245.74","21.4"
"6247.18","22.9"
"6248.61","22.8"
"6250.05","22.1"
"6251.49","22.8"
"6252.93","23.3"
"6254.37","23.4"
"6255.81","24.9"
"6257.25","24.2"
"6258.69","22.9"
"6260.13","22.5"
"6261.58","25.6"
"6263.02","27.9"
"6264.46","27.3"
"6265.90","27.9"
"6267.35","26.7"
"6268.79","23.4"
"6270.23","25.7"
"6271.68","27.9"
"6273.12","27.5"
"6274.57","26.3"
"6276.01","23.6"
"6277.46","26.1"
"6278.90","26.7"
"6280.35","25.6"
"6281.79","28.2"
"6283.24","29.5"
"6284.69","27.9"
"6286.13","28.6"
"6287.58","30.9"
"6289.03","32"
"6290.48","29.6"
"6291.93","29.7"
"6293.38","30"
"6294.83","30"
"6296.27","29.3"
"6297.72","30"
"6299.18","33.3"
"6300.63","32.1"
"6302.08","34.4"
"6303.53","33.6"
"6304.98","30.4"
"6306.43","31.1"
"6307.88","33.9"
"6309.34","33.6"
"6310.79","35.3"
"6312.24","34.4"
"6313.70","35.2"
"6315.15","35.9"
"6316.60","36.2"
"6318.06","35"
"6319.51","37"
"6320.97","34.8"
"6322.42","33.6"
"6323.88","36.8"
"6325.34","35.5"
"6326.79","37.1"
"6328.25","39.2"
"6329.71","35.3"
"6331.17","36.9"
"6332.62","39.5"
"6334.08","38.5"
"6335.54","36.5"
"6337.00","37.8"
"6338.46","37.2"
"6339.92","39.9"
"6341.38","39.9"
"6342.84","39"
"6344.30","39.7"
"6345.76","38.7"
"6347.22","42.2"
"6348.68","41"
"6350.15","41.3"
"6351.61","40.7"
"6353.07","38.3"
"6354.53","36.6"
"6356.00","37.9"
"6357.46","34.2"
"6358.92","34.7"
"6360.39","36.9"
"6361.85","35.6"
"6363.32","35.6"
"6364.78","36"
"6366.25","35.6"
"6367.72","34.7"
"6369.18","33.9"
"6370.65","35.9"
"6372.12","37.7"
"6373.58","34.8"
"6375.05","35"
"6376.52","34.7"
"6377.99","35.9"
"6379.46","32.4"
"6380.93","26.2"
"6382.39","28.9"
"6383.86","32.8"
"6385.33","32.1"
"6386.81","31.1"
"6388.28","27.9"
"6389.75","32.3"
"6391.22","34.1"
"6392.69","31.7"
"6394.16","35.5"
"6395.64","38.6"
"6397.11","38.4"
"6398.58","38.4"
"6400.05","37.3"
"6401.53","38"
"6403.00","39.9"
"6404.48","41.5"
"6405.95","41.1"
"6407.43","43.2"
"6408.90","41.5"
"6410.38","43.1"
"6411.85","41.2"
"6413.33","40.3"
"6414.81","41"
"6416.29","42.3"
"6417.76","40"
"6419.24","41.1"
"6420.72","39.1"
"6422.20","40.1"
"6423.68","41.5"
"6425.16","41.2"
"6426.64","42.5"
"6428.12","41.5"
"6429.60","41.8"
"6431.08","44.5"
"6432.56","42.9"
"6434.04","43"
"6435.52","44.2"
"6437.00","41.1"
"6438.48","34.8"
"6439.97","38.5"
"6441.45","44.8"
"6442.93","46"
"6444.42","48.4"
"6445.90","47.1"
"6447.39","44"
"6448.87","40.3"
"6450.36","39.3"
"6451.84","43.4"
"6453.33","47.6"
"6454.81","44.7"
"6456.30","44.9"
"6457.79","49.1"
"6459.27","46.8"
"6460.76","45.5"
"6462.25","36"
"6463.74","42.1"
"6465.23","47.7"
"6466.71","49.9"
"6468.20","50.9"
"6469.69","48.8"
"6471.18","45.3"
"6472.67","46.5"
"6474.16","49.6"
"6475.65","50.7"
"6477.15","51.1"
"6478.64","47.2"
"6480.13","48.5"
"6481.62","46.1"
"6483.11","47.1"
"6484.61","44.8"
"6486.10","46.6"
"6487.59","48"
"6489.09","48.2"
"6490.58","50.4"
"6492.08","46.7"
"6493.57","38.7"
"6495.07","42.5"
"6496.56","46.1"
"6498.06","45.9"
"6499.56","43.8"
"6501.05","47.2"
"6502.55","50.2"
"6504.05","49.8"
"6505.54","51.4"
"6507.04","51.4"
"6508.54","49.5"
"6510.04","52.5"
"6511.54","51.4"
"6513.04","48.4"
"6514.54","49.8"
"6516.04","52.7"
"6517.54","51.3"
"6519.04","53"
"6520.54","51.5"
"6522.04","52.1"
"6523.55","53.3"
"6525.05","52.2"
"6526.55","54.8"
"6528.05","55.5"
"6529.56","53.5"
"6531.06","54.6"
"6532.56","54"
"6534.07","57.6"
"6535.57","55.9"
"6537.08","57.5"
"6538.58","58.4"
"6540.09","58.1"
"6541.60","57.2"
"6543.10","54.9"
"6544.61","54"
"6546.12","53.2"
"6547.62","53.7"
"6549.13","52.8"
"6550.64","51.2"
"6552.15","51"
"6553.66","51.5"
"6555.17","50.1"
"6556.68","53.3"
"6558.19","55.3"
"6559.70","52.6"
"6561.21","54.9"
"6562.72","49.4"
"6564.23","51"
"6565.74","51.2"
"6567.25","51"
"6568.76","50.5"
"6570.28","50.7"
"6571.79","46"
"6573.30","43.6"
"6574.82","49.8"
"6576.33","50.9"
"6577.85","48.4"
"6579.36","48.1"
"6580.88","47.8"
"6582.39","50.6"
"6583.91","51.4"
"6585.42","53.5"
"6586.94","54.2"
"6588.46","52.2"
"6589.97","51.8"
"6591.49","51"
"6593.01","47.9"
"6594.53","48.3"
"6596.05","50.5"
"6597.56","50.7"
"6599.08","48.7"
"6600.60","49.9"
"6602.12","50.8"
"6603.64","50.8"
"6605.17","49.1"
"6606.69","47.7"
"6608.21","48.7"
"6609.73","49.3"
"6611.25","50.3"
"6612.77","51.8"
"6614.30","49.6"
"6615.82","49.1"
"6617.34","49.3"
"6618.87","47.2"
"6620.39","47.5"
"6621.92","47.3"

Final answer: 1.80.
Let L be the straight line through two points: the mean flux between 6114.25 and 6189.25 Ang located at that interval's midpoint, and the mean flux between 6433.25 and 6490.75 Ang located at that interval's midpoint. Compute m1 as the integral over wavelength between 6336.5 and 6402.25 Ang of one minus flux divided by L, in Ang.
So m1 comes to 8.28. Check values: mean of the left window 30.8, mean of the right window 45.6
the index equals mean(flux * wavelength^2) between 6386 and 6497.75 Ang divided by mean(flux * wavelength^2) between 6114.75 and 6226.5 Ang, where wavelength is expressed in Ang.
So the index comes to 1.68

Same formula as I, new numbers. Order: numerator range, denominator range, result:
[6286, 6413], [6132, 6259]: 1.42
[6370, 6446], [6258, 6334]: 1.24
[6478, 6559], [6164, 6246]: 2.30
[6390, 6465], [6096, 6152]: 1.15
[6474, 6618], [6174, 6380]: 1.76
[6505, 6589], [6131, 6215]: 1.90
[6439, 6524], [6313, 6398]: 1.31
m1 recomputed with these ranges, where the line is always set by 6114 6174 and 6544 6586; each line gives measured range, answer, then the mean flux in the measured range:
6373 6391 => 4.54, 32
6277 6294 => 4.33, 28.8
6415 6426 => 0.93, 40.8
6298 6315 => 2.64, 33.4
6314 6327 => 1.44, 35.7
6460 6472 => 0.21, 45.8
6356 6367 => 1.65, 35.7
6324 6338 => 1.13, 37.3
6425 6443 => 1.28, 42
